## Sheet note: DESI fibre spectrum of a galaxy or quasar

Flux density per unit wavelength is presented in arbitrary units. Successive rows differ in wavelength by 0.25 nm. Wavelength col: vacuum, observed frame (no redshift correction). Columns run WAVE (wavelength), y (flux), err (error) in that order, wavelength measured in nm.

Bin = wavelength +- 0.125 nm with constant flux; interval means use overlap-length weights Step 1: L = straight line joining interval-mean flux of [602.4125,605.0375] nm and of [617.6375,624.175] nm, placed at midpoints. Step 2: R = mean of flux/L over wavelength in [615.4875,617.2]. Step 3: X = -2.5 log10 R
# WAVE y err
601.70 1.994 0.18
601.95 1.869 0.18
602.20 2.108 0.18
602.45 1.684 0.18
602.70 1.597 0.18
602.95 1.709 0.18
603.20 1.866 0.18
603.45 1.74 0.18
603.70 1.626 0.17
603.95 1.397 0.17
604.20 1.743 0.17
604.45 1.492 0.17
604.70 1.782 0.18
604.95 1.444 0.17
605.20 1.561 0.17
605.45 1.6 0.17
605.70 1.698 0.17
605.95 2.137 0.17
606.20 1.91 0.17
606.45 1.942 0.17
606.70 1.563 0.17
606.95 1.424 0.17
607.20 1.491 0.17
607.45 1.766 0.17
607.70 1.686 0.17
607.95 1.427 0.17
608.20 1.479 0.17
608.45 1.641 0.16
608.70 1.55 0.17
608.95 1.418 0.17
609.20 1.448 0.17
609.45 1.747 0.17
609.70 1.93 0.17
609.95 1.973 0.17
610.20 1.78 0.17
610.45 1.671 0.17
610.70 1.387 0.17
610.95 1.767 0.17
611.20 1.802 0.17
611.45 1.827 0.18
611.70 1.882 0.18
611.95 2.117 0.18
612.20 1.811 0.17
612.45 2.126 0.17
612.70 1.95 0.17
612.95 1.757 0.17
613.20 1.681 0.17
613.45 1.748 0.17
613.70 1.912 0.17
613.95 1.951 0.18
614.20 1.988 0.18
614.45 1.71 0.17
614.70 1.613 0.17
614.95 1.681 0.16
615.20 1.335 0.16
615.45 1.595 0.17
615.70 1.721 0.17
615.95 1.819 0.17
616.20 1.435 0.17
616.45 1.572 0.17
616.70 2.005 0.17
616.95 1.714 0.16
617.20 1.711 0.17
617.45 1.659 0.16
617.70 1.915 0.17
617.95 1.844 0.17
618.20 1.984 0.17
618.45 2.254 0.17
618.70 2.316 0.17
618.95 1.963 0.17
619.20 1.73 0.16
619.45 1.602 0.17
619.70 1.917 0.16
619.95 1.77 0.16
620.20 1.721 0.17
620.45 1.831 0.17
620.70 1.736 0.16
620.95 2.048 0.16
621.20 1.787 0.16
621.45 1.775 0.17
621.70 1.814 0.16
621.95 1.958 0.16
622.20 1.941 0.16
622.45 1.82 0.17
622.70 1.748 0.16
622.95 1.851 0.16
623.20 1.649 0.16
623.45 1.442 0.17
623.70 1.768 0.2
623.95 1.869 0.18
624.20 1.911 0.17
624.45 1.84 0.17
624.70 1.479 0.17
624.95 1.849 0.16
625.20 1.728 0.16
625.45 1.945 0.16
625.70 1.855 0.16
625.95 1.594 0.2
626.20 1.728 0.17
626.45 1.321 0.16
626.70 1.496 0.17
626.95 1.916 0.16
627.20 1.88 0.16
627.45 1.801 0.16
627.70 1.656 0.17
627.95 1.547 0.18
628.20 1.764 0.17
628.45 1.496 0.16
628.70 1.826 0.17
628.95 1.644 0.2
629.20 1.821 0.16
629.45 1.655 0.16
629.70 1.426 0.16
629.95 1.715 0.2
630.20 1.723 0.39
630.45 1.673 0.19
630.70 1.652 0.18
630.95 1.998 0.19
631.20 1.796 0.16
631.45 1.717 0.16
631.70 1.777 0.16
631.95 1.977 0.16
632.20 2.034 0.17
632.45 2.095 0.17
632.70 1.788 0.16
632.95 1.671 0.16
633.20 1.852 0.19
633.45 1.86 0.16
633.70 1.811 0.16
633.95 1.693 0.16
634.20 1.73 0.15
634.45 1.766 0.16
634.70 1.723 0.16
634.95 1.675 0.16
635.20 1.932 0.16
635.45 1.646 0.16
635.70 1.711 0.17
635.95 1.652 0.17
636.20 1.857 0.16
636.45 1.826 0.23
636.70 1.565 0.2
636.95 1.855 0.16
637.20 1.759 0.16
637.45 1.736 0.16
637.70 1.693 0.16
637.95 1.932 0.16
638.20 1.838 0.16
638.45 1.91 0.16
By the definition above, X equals 0.06 mag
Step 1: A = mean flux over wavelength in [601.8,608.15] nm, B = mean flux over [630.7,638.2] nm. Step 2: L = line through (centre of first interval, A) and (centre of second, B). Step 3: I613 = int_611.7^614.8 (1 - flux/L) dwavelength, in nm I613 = -0.27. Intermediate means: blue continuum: 1.69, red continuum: 1.8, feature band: 1.87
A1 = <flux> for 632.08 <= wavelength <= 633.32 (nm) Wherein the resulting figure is 1.89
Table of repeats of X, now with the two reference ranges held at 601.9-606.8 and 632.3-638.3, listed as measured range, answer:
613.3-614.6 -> -0.07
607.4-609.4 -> 0.12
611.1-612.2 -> -0.10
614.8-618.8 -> -0.02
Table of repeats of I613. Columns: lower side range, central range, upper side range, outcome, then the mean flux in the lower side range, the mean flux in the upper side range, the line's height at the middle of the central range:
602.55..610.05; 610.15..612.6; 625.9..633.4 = -0.21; 1.66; 1.74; 1.68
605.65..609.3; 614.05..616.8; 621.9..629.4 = 0.00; 1.64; 1.74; 1.68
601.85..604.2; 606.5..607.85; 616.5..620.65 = 0.13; 1.73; 1.86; 1.77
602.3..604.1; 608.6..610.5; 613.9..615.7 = -0.02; 1.67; 1.69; 1.68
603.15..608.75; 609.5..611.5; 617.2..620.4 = -0.04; 1.65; 1.88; 1.73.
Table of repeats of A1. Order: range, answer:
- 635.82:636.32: 1.75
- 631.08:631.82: 1.76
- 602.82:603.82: 1.74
